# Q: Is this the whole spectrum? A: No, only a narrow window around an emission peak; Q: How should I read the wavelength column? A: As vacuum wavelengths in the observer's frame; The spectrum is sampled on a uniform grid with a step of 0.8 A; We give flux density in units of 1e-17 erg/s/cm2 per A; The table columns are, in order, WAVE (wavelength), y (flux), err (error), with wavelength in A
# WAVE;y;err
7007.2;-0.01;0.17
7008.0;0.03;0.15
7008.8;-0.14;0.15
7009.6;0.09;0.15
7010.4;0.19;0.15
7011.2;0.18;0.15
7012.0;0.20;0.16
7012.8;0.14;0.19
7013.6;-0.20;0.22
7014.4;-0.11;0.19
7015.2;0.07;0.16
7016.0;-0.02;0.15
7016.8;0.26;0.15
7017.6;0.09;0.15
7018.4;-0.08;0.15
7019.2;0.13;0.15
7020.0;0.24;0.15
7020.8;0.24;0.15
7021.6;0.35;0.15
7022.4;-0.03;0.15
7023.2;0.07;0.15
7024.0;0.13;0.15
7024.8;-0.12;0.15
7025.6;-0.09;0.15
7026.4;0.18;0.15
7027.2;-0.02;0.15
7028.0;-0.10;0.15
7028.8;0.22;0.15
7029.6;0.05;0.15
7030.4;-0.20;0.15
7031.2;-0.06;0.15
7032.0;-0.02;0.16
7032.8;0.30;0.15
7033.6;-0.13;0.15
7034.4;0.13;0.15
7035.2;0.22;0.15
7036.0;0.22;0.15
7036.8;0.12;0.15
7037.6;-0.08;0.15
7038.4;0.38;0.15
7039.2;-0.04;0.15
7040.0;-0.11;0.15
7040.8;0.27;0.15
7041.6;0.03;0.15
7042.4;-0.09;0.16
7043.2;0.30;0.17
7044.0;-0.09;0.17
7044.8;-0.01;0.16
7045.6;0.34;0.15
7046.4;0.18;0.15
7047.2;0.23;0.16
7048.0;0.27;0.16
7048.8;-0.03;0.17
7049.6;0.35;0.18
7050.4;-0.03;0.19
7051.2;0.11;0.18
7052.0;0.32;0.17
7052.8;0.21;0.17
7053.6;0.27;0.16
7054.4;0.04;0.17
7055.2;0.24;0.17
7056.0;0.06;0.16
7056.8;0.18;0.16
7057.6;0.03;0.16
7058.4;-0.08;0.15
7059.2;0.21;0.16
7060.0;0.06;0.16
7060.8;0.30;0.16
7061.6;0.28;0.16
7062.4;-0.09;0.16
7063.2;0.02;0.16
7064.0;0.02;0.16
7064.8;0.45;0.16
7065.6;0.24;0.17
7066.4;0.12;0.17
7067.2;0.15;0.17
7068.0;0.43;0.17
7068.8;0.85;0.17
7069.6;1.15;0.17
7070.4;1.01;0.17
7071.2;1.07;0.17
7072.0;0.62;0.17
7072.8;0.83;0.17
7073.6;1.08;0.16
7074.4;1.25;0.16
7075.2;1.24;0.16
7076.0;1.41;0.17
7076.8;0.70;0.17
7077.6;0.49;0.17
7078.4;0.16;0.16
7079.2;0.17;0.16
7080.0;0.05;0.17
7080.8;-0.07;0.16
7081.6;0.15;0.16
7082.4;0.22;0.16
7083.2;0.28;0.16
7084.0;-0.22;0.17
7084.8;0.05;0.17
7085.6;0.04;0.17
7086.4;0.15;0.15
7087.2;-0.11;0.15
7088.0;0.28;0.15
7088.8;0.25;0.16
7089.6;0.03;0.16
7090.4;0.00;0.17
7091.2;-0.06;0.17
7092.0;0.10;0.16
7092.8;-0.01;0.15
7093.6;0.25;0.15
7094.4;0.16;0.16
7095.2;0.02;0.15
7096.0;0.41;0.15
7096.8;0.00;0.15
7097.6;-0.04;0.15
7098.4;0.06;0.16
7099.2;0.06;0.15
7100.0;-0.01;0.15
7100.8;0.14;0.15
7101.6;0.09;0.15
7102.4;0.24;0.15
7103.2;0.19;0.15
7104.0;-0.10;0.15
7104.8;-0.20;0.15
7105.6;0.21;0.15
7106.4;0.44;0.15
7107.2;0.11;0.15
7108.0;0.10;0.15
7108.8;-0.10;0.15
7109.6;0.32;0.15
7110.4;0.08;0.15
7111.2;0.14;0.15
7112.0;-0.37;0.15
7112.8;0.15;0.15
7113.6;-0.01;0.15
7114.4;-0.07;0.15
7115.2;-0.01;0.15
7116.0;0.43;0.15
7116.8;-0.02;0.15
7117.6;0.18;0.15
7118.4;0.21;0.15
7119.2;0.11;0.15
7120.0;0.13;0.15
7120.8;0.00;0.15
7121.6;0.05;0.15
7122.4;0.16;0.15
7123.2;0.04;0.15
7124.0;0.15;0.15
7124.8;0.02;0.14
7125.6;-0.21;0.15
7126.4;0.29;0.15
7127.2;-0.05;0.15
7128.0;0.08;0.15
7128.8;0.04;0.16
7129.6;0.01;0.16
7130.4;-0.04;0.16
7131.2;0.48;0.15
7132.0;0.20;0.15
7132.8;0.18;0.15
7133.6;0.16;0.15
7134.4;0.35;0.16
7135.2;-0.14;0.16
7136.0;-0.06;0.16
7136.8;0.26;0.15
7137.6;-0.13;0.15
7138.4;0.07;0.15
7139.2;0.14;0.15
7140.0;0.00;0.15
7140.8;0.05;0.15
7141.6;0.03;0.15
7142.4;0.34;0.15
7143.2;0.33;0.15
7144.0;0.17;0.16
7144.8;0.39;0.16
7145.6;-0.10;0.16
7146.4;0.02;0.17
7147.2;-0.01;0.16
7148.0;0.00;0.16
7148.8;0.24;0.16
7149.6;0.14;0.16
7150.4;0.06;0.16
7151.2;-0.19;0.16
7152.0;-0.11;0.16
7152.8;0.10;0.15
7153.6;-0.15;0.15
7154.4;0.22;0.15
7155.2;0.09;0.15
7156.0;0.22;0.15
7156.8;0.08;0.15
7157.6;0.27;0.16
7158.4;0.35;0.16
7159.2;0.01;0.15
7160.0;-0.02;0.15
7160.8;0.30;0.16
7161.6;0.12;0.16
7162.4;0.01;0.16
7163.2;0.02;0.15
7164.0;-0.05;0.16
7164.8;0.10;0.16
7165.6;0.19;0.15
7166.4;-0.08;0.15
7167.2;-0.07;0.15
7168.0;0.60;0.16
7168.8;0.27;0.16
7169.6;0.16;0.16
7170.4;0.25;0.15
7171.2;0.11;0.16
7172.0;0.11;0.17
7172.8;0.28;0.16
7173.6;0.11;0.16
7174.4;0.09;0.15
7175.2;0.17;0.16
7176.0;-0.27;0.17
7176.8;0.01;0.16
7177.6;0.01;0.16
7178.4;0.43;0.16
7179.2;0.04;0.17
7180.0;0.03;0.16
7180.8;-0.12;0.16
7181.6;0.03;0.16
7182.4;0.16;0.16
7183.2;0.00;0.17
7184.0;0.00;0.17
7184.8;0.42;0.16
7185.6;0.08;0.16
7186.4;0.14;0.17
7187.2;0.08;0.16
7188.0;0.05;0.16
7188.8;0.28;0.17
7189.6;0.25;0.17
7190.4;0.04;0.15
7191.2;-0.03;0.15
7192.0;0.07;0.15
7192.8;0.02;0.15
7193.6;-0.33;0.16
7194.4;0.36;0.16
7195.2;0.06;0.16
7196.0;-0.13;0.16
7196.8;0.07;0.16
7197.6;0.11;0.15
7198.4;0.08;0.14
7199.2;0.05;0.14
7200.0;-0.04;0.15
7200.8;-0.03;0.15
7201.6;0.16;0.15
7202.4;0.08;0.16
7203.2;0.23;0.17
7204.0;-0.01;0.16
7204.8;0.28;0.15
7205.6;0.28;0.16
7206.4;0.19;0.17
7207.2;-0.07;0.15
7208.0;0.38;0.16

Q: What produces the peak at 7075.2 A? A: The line [O II] 3727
